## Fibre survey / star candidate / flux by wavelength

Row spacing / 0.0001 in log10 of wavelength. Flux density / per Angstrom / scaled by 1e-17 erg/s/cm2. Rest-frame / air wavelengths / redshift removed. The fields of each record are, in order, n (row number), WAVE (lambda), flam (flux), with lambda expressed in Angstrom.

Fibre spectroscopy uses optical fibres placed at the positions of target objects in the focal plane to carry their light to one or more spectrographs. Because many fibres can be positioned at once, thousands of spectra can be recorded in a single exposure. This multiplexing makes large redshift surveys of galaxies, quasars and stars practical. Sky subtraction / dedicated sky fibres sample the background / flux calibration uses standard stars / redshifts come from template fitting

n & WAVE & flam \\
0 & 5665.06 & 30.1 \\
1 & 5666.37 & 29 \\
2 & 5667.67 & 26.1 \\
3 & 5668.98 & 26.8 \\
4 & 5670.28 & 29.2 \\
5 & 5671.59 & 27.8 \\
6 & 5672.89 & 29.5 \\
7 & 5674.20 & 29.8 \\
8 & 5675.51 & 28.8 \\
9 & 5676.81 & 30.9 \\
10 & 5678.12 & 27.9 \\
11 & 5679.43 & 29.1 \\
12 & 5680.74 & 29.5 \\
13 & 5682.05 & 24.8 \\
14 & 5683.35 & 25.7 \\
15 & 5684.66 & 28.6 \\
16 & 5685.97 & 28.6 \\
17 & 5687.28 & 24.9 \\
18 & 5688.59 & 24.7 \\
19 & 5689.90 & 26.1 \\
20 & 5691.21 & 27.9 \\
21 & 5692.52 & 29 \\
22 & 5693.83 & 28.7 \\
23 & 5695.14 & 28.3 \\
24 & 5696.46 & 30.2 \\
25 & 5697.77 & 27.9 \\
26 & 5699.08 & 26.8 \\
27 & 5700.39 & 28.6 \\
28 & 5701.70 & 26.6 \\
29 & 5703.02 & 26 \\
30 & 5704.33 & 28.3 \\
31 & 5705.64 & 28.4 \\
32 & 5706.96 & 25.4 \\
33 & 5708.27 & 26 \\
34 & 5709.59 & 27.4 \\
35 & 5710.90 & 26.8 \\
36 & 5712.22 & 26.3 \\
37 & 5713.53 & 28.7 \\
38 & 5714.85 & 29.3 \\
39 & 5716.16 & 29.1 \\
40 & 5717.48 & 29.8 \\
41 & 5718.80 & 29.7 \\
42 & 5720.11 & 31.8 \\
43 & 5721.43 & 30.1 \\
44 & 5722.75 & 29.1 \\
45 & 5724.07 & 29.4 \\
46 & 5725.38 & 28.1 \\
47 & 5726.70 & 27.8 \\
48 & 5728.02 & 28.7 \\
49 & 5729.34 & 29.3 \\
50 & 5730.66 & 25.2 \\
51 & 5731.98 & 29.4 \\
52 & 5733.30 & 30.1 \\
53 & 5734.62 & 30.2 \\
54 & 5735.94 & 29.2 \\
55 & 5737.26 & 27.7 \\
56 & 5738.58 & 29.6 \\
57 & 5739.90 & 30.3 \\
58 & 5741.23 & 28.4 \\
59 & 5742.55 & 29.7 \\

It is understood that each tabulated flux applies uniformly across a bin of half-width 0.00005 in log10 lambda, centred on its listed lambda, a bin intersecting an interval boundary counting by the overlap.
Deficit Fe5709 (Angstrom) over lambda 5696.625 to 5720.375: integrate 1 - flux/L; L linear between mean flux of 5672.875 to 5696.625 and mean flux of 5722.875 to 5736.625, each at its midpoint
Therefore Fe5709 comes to 0.39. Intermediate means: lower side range 28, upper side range 28.8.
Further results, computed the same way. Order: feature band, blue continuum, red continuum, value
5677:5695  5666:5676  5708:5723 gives 0.6 Angstrom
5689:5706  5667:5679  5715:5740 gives 0.6 Angstrom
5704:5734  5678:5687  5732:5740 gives 0.5 Angstrom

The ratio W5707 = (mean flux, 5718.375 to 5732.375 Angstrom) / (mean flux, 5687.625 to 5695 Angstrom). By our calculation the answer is 1.06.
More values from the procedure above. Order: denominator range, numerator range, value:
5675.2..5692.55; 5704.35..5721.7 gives 1.03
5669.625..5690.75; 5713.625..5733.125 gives 1.04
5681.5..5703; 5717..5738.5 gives 1.07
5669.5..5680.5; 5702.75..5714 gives 0.93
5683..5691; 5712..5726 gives 1.11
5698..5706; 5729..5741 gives 1.05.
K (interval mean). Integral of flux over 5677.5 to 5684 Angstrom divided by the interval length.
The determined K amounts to 27.4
